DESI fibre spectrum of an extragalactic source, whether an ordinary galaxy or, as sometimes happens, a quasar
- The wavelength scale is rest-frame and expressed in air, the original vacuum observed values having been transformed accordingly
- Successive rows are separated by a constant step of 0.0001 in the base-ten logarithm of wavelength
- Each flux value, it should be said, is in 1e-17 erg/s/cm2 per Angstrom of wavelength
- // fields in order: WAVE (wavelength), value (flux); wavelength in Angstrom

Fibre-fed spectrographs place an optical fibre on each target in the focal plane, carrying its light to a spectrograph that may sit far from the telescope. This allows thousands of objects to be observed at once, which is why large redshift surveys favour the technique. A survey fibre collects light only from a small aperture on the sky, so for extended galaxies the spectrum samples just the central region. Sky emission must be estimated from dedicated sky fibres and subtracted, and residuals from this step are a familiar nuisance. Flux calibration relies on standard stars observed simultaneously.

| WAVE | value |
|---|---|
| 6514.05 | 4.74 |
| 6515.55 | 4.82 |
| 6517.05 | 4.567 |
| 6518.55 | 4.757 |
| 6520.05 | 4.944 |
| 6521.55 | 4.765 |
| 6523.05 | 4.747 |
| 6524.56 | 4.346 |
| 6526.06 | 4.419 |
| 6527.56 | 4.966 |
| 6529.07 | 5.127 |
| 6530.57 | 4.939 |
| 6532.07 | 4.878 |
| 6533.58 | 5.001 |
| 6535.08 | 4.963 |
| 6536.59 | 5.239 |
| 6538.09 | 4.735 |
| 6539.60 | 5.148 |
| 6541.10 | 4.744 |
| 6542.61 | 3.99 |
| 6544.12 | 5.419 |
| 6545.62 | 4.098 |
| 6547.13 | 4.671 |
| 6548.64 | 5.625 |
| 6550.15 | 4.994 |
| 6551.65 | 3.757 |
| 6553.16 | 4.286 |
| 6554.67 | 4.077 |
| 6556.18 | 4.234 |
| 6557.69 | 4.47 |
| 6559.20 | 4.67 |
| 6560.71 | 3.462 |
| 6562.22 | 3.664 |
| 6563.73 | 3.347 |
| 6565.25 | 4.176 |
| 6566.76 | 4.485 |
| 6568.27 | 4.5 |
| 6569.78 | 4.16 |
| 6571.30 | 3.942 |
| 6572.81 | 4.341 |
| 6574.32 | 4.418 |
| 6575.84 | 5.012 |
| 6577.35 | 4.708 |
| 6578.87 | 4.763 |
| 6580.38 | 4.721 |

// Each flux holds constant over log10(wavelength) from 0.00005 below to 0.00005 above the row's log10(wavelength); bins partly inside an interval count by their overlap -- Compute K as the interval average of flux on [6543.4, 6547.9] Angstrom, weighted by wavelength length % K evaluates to 4.73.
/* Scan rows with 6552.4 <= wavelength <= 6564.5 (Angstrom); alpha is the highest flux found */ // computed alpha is 4.67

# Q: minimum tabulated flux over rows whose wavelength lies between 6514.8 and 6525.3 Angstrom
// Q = 4.346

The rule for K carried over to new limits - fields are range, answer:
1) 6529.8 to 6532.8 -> 4.92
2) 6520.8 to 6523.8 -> 4.76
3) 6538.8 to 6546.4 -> 4.68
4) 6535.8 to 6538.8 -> 4.99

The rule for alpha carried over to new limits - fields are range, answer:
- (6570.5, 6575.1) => 4.418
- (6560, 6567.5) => 4.485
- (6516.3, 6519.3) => 4.757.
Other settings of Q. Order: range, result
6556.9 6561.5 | 3.462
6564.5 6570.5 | 4.16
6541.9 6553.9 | 3.757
